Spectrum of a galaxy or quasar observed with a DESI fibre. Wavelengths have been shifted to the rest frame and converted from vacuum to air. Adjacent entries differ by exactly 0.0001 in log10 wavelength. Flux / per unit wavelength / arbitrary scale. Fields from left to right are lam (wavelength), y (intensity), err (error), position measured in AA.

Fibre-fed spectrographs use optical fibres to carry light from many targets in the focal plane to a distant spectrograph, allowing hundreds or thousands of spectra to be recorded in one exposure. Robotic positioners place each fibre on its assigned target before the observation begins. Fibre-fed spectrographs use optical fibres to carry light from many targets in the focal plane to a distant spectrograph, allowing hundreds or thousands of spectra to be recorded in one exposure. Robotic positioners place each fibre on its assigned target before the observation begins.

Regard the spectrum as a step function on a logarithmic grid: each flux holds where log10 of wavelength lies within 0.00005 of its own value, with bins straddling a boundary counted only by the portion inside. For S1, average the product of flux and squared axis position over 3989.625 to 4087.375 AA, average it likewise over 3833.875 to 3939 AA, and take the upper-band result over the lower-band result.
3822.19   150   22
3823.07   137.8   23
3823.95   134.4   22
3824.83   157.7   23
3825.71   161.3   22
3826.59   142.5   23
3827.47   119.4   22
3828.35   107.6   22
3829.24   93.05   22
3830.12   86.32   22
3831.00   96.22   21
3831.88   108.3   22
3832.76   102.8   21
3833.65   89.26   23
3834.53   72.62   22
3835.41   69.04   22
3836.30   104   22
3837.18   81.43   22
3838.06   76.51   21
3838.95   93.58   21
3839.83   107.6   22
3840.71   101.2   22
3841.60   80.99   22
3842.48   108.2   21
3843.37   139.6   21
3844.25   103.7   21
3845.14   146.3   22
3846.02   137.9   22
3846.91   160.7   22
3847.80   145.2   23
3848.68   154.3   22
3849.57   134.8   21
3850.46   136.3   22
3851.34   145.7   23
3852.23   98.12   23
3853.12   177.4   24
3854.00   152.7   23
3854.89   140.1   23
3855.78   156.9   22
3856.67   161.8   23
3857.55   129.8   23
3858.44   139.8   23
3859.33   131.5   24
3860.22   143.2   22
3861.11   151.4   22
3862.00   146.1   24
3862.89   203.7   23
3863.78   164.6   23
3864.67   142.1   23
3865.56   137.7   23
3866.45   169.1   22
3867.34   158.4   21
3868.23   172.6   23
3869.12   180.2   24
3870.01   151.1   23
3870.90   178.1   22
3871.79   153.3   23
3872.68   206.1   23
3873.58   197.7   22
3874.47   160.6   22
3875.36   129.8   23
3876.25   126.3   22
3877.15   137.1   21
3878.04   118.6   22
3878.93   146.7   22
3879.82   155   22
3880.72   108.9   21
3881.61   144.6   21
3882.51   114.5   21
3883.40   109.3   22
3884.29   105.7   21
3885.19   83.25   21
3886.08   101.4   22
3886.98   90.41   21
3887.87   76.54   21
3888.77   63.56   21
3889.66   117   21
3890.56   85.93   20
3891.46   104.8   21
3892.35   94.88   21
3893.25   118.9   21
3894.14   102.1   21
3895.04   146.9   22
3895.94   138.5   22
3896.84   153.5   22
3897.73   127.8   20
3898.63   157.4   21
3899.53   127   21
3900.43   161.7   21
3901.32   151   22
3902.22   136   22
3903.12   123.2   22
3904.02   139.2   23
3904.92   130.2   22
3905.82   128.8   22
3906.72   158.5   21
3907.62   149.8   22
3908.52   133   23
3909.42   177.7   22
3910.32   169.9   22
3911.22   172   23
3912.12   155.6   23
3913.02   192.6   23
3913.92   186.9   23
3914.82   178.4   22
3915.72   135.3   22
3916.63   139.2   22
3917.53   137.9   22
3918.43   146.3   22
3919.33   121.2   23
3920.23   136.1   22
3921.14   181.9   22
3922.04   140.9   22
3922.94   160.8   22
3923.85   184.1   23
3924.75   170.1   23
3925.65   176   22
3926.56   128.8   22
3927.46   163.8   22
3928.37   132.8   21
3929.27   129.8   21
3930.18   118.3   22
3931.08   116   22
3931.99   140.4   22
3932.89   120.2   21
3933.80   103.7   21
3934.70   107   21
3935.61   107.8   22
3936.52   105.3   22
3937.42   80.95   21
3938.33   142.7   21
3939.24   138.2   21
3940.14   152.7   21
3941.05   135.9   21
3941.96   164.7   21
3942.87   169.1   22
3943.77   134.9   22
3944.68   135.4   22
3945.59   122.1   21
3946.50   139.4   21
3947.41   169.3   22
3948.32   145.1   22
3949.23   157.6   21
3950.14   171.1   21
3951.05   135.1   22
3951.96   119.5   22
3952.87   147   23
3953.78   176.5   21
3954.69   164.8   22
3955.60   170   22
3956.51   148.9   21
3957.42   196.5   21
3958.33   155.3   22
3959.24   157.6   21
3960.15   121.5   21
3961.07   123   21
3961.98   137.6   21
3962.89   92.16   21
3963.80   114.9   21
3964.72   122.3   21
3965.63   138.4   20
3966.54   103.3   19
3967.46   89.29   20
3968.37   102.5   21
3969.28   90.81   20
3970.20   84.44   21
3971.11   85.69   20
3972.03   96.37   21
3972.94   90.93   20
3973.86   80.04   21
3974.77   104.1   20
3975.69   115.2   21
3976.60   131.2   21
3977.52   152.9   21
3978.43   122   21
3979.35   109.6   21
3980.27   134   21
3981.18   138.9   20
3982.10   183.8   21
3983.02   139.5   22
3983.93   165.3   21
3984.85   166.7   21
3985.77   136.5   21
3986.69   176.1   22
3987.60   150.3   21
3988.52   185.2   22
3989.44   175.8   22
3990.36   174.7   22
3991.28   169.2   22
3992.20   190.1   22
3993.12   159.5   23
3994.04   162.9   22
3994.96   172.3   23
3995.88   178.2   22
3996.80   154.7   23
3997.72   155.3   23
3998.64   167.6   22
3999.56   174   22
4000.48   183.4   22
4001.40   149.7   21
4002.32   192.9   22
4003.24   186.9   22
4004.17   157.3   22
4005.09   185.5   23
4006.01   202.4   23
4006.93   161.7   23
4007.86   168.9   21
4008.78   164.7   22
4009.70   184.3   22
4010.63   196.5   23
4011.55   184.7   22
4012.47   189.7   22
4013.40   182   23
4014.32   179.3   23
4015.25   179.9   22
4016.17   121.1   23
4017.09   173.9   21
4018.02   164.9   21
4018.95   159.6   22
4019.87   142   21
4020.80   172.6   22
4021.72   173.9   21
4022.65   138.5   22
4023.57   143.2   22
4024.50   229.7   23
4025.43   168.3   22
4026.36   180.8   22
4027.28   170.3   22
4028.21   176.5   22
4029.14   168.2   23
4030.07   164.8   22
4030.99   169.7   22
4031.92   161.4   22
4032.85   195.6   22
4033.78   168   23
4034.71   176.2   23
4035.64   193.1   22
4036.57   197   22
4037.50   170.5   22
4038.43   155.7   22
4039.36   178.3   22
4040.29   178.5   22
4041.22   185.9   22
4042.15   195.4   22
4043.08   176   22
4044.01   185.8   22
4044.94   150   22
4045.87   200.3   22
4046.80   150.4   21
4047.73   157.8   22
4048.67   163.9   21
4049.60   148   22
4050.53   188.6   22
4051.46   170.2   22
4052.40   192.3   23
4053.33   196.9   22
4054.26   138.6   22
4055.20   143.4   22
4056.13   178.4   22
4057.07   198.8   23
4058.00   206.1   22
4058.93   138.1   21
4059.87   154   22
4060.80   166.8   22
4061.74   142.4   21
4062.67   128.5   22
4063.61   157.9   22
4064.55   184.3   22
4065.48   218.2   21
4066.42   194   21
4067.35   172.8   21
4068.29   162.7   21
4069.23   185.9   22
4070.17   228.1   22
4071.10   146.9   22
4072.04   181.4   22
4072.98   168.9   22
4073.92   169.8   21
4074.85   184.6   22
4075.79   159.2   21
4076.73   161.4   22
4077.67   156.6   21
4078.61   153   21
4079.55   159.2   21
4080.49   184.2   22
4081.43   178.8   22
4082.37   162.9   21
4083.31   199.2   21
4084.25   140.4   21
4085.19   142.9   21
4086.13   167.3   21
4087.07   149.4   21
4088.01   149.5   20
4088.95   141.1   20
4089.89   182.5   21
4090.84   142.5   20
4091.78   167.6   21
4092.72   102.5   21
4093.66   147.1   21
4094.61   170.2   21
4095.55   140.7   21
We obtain 1.4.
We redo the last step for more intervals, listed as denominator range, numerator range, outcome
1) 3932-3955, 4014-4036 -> 1.28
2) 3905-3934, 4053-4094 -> 1.20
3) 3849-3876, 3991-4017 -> 1.20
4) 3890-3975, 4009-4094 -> 1.32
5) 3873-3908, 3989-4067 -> 1.46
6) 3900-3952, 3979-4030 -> 1.21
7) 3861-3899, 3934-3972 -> 1.02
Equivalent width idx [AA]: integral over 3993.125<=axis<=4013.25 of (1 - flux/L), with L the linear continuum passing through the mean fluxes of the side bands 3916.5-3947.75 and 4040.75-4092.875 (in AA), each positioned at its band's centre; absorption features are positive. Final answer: -2.6 AA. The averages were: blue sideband 139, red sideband 168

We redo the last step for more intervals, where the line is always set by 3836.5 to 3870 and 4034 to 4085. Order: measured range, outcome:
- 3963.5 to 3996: 4.8 AA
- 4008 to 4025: -0.6 AA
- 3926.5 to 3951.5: 2.9 AA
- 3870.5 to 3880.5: -0.9 AA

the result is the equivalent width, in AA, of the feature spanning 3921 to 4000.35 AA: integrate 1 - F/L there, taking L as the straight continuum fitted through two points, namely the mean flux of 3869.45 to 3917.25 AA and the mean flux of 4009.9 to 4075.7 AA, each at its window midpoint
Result 6.5 AA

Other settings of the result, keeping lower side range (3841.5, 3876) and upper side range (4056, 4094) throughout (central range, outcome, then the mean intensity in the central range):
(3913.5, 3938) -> 2.6 AA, 139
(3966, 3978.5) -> 4.4 AA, 103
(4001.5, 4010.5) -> -0.9 AA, 178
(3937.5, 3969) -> 3.4 AA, 140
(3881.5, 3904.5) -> 5.2 AA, 118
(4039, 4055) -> -0.9 AA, 173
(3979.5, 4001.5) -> -0.5 AA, 164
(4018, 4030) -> -0.4 AA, 168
